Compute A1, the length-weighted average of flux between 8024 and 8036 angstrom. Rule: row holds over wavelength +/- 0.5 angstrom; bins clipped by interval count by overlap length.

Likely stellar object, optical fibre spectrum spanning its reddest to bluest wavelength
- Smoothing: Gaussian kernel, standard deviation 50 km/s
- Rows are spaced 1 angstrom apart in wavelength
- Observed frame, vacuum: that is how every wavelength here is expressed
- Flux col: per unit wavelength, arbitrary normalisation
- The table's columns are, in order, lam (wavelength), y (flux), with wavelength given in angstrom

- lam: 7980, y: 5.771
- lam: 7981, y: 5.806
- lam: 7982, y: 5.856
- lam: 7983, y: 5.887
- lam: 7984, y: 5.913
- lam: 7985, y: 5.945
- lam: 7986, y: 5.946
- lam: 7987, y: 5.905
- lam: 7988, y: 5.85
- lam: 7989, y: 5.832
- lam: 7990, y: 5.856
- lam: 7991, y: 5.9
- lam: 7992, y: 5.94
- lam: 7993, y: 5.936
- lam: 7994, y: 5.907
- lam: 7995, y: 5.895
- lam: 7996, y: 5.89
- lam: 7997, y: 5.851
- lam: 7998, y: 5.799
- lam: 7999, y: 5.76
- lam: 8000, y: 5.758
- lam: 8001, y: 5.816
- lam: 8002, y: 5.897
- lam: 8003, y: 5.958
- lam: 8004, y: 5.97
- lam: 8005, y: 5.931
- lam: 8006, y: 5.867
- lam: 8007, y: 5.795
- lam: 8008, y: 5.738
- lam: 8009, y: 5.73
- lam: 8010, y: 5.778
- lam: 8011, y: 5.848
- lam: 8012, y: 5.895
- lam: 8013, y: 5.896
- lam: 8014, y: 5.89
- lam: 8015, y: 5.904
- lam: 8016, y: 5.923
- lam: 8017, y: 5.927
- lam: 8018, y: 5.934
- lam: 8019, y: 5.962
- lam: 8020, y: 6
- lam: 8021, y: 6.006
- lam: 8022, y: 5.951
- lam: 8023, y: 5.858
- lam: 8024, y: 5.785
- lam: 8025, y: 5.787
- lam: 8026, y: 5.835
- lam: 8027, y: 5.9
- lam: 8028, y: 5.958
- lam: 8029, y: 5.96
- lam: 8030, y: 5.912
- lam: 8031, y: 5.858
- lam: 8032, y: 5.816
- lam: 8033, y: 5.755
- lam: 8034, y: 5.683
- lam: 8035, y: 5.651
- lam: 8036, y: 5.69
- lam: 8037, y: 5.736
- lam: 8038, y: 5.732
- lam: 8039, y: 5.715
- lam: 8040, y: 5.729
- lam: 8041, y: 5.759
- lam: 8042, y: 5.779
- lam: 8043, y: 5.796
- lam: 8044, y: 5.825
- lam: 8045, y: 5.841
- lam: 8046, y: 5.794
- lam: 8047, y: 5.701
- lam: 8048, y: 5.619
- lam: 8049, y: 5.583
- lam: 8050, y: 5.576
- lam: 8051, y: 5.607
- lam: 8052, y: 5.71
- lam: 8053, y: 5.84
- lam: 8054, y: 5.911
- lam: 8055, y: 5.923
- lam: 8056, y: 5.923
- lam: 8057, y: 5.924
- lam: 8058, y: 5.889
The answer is 5.82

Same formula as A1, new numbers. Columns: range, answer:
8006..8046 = 5.83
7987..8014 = 5.86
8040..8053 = 5.72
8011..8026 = 5.9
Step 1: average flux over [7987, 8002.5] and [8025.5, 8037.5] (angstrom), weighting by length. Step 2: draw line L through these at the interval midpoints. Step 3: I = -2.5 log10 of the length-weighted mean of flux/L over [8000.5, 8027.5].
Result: -0.01 mag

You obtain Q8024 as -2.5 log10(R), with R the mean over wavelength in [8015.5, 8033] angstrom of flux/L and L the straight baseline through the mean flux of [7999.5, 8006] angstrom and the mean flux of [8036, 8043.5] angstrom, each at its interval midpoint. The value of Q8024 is -0.02 mag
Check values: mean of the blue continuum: 5.89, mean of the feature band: 5.9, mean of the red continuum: 5.75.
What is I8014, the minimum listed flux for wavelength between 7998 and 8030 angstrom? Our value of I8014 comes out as 5.73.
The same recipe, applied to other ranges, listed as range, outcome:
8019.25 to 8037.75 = 5.651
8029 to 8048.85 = 5.619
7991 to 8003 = 5.758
